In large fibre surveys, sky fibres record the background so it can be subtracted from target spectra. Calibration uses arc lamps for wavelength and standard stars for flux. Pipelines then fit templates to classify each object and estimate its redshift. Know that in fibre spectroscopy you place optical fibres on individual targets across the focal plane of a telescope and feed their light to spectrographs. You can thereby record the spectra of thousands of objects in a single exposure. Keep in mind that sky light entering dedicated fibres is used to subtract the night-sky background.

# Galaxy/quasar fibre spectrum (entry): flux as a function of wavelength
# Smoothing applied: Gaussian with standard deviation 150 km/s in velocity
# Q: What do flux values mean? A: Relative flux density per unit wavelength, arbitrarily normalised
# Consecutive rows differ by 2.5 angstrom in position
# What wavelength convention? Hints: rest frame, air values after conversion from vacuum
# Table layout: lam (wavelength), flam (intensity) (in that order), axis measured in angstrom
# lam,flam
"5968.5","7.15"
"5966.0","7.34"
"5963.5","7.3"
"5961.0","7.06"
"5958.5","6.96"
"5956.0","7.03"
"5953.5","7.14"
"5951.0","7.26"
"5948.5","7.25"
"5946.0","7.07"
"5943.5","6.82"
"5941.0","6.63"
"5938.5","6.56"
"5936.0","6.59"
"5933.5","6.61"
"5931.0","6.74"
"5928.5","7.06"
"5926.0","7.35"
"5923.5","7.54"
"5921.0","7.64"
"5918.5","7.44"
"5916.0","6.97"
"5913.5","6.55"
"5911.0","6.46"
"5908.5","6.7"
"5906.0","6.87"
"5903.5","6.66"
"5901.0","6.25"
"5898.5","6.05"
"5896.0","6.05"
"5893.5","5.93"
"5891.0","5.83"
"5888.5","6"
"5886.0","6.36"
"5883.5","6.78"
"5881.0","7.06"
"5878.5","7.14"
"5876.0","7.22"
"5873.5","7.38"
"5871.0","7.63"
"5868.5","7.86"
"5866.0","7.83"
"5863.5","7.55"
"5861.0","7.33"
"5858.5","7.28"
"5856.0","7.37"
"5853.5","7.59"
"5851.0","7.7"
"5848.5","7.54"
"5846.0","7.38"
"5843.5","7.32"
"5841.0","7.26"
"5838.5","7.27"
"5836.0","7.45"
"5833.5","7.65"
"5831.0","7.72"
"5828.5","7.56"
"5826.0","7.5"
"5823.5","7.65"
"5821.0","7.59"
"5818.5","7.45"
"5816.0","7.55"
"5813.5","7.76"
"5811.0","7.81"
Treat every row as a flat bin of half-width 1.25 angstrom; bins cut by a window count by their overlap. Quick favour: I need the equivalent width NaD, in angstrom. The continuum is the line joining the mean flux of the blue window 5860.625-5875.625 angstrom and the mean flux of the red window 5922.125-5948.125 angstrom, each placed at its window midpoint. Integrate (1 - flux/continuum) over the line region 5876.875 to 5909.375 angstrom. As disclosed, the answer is 4.0 angstrom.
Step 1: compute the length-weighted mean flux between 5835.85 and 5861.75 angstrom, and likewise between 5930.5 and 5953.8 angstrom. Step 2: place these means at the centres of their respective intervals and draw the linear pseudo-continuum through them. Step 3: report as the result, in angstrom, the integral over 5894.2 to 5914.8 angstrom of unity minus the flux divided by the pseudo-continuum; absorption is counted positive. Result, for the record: 1.87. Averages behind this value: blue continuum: 7.41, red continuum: 6.86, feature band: 6.44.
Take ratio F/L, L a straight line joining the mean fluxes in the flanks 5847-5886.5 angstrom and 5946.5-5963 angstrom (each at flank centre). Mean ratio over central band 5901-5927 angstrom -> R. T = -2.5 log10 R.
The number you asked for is 0.04 mag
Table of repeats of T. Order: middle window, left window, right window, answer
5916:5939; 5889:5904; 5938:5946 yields -0.086 mag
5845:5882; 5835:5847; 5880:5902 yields -0.094 mag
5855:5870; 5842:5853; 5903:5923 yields -0.026 mag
